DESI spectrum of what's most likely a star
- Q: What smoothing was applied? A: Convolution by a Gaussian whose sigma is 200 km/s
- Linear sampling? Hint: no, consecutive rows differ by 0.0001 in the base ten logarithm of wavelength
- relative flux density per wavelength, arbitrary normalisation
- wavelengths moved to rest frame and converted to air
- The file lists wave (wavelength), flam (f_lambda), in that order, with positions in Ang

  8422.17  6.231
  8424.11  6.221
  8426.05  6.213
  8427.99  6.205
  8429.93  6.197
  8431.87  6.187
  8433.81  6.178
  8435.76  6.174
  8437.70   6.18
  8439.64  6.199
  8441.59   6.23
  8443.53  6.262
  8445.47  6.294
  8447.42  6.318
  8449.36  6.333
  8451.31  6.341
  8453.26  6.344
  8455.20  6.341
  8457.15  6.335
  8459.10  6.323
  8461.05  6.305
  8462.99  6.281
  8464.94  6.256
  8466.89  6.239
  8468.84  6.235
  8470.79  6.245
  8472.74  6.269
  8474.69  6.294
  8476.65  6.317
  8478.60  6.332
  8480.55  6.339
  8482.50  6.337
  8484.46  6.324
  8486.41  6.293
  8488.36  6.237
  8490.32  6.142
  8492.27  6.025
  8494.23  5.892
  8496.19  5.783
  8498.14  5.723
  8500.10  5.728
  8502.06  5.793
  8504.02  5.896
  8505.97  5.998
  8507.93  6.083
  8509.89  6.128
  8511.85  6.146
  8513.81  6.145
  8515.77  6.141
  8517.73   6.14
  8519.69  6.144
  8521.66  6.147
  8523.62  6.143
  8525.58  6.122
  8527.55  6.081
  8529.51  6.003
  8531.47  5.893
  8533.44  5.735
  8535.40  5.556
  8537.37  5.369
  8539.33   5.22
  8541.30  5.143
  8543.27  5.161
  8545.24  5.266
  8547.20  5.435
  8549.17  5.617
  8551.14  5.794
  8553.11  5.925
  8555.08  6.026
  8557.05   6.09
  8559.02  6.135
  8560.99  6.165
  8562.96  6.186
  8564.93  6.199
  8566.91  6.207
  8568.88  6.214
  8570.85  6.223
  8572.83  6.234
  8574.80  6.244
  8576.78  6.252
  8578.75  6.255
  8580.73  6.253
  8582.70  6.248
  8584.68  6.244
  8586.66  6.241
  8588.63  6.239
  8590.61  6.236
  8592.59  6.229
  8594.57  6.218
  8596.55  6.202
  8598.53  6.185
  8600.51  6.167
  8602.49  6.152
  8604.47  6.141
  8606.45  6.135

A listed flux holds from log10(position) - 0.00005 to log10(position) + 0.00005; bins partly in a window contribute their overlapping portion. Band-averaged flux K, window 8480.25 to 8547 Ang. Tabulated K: 5.91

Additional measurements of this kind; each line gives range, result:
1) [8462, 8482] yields 6.28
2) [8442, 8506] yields 6.19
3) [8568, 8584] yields 6.24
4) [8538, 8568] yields 5.77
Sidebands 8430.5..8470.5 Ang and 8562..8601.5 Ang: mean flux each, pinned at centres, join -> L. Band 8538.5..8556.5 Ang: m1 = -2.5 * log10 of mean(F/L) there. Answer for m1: 0.131 mag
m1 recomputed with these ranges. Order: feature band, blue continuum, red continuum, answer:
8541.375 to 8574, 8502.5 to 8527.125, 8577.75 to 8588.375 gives 0.05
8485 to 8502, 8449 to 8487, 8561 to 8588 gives 0.05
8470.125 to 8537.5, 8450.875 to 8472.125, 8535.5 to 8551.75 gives -0.04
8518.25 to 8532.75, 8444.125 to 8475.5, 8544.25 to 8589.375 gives 0.02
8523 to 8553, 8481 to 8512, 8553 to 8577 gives 0.09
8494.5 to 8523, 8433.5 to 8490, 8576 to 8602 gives 0.05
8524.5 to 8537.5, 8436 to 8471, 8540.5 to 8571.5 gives 0.02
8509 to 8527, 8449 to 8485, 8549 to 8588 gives 0.02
